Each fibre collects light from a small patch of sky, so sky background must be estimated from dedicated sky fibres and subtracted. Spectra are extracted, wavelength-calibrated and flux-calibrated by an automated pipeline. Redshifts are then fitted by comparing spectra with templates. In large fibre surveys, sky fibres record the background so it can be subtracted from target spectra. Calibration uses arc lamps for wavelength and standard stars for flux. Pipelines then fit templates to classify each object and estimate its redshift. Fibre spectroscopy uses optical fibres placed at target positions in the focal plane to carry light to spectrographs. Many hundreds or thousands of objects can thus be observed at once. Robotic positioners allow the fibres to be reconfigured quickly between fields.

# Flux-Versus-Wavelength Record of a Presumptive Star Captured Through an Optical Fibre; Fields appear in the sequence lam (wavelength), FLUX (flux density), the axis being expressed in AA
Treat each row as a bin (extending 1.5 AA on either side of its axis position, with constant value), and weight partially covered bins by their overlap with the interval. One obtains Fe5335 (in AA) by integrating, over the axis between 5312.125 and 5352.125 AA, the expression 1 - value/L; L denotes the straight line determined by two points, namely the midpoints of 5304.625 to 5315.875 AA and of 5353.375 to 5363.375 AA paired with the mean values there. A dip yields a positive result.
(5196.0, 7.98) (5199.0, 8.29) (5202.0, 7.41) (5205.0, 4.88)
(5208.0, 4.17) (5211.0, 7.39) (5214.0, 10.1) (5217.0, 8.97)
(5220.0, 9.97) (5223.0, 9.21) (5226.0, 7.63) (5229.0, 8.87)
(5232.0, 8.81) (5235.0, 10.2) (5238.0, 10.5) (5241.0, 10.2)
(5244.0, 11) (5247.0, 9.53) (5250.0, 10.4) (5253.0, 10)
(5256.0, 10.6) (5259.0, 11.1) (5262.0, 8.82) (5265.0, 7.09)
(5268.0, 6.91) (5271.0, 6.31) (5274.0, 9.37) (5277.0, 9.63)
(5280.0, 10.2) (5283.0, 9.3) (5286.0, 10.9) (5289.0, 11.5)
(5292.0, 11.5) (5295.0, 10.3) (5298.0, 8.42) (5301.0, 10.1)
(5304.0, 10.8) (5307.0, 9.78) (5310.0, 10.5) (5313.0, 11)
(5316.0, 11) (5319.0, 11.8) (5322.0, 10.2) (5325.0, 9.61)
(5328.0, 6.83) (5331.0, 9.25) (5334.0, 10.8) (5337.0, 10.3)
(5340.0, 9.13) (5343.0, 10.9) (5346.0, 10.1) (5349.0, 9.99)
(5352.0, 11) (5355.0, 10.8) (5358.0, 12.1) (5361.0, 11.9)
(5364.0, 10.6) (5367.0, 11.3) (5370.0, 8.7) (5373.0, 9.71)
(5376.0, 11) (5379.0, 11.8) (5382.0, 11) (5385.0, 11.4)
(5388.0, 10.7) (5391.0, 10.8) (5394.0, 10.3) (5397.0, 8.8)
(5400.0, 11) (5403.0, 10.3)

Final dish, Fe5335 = 3.2 AA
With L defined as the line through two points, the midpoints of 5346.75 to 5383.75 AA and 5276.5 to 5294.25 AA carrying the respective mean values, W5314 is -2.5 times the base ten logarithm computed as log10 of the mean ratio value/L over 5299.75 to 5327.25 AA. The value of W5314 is 0.02 mag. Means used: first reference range 10.5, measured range 10.4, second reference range 10.8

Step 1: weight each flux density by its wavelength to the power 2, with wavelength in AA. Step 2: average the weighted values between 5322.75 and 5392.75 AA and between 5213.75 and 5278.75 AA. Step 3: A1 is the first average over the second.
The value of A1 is 1.2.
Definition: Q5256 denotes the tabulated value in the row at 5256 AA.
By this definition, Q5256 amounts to 10.6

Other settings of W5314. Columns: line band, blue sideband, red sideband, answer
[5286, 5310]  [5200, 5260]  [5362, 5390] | -0.06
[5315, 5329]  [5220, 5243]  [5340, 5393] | 0.04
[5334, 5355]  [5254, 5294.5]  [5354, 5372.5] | 0.03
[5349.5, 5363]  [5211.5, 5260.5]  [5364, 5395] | -0.08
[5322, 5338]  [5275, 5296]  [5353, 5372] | 0.14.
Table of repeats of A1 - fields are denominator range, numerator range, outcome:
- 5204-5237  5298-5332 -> 1.25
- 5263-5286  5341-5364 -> 1.31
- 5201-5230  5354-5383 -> 1.47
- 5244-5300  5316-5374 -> 1.10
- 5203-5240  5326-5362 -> 1.27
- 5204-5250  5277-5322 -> 1.21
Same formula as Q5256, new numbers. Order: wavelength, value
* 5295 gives 10.3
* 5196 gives 7.98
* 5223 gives 9.21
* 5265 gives 7.09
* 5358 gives 12.1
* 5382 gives 11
